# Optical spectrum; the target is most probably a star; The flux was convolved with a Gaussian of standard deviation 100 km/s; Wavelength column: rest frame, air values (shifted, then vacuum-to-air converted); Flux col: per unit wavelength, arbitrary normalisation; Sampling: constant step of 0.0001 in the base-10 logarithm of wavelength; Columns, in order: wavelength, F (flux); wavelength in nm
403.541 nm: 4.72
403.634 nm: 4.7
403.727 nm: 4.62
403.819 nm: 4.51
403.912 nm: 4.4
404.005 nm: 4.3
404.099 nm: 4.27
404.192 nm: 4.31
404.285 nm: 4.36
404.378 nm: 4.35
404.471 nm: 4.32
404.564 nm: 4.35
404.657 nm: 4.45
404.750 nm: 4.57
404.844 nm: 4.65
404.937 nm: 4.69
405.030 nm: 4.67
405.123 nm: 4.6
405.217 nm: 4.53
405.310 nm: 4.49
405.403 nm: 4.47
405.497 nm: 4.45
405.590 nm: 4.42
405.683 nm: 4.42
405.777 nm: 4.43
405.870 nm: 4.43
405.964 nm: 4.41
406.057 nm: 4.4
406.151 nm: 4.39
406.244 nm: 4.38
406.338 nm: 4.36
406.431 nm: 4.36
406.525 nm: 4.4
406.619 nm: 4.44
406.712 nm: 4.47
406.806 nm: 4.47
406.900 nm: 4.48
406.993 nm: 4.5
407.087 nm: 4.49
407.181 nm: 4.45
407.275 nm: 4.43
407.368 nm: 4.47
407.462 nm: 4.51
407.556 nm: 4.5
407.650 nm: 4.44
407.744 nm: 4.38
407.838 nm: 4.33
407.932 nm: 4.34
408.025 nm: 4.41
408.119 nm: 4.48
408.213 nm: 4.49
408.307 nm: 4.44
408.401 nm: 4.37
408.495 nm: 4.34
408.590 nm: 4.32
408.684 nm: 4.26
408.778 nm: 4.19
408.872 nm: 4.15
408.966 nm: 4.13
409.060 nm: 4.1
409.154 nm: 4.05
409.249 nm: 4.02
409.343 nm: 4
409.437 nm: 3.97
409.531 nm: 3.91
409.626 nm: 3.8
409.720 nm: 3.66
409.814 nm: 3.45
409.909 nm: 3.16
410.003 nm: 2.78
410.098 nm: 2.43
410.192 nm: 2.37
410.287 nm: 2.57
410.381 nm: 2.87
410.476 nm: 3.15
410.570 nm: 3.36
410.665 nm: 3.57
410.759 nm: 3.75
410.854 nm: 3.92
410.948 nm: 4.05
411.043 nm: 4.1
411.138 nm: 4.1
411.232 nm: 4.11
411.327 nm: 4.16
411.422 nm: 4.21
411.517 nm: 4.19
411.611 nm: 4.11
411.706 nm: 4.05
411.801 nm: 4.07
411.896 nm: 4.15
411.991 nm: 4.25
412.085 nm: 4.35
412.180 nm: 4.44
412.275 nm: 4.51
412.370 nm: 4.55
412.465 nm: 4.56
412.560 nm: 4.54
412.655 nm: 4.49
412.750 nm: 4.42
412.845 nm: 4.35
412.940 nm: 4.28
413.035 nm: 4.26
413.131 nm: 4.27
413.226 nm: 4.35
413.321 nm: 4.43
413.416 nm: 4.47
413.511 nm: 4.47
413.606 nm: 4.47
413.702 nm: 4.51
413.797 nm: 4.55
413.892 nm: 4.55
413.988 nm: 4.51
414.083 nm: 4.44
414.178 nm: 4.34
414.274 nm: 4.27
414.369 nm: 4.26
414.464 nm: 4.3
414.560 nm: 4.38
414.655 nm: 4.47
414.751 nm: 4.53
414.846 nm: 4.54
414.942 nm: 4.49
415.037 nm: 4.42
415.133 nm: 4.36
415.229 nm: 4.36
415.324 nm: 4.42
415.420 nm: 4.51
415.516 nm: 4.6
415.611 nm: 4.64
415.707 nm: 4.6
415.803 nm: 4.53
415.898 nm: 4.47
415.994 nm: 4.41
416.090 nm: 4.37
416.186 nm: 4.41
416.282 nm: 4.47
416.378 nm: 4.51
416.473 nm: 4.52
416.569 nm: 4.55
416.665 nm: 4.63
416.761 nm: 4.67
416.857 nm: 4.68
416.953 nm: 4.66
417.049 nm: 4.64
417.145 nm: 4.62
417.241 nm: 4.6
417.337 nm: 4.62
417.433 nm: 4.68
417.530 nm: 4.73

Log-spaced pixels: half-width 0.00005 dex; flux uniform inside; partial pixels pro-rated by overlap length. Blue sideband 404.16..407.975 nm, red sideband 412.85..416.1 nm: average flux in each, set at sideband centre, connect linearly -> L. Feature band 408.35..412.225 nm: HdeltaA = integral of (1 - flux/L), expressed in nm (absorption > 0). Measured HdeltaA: 0.53 nm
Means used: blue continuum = 4.45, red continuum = 4.44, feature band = 3.83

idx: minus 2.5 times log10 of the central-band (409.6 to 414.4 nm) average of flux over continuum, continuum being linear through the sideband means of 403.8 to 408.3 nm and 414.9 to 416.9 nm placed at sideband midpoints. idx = 0.12 mag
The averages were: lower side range 4.44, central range 4.02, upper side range 4.51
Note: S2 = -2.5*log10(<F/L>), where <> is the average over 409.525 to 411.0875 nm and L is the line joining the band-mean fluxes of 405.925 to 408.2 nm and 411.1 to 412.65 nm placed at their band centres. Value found 0.285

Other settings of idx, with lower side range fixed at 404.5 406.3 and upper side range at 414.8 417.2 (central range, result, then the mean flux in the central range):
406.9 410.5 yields 0.13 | 3.98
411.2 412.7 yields 0.05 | 4.3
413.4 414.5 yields 0.02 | 4.43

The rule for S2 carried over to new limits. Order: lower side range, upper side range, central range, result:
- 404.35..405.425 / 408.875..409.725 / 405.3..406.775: -0.01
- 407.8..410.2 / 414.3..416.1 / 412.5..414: -0.03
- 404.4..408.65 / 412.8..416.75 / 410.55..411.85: 0.12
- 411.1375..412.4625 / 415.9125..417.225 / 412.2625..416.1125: -0.01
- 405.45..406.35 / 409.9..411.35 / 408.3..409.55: -0.11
